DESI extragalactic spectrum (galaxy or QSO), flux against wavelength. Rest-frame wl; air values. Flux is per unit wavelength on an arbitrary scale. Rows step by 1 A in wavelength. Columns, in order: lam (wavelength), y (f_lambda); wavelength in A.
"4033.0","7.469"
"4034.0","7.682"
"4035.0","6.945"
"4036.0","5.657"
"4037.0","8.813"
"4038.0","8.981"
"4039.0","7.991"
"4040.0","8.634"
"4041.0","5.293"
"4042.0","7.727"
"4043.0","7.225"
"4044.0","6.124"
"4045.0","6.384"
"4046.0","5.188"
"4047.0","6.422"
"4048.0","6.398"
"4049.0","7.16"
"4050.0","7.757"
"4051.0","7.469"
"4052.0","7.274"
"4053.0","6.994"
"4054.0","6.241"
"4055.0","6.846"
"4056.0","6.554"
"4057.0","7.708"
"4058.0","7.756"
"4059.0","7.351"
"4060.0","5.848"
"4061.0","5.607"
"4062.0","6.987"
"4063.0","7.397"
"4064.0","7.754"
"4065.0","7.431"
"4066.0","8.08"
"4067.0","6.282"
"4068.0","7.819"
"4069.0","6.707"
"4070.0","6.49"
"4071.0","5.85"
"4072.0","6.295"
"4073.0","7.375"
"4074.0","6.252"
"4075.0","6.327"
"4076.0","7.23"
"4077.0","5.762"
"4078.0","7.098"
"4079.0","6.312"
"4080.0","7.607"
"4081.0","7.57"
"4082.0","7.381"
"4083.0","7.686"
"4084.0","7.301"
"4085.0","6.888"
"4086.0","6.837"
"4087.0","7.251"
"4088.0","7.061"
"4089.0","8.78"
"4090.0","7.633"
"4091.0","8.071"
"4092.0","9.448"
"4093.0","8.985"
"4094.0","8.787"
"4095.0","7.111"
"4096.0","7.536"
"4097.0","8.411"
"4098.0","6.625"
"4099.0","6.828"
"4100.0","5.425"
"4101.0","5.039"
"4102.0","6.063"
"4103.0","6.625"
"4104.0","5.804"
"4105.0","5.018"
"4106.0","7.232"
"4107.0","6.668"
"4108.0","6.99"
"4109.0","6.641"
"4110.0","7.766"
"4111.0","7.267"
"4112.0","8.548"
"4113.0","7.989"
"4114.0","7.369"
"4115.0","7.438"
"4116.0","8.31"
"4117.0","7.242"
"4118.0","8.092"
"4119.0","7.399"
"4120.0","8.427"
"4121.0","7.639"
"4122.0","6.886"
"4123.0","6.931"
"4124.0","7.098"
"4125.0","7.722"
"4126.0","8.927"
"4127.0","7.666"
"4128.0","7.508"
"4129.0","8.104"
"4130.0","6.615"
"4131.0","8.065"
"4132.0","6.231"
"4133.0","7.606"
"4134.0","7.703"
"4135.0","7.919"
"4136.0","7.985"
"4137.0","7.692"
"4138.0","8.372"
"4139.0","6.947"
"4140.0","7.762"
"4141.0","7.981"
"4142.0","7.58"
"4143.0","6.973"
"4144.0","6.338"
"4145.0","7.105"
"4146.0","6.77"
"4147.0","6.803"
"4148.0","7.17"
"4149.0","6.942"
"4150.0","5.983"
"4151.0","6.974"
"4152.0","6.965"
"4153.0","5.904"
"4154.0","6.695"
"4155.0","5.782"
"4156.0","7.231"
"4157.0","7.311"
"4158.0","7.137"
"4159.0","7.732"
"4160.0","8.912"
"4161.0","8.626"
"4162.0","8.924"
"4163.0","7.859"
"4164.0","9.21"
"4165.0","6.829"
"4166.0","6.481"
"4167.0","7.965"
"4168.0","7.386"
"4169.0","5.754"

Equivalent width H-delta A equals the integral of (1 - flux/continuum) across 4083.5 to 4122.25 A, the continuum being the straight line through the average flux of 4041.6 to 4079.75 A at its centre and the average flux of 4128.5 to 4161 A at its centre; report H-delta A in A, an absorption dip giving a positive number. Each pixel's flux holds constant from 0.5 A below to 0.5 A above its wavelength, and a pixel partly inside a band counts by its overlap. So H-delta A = -1.55 A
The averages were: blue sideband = 6.83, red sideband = 7.25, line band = 7.32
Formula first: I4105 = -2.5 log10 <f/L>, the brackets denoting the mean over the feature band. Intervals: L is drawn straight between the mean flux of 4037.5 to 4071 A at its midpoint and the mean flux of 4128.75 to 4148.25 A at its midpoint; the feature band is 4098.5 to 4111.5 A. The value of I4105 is 0.13 mag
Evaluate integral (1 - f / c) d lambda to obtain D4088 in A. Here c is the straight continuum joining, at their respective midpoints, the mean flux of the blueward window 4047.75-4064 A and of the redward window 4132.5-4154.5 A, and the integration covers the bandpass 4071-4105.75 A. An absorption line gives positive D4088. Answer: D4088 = 0.05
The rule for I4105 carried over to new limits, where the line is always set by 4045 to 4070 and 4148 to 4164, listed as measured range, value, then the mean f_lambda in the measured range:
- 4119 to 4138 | -0.058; 7.61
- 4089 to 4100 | -0.114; 7.87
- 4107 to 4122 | -0.064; 7.59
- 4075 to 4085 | -0.004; 7.06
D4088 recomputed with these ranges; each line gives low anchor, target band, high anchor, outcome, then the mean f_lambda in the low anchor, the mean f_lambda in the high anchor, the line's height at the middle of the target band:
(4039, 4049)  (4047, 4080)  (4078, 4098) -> 1.1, 6.7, 7.68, 7.13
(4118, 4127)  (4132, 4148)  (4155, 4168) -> 0.6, 7.66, 7.75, 7.7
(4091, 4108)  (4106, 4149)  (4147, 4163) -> -2.1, 7.01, 7.23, 7.12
